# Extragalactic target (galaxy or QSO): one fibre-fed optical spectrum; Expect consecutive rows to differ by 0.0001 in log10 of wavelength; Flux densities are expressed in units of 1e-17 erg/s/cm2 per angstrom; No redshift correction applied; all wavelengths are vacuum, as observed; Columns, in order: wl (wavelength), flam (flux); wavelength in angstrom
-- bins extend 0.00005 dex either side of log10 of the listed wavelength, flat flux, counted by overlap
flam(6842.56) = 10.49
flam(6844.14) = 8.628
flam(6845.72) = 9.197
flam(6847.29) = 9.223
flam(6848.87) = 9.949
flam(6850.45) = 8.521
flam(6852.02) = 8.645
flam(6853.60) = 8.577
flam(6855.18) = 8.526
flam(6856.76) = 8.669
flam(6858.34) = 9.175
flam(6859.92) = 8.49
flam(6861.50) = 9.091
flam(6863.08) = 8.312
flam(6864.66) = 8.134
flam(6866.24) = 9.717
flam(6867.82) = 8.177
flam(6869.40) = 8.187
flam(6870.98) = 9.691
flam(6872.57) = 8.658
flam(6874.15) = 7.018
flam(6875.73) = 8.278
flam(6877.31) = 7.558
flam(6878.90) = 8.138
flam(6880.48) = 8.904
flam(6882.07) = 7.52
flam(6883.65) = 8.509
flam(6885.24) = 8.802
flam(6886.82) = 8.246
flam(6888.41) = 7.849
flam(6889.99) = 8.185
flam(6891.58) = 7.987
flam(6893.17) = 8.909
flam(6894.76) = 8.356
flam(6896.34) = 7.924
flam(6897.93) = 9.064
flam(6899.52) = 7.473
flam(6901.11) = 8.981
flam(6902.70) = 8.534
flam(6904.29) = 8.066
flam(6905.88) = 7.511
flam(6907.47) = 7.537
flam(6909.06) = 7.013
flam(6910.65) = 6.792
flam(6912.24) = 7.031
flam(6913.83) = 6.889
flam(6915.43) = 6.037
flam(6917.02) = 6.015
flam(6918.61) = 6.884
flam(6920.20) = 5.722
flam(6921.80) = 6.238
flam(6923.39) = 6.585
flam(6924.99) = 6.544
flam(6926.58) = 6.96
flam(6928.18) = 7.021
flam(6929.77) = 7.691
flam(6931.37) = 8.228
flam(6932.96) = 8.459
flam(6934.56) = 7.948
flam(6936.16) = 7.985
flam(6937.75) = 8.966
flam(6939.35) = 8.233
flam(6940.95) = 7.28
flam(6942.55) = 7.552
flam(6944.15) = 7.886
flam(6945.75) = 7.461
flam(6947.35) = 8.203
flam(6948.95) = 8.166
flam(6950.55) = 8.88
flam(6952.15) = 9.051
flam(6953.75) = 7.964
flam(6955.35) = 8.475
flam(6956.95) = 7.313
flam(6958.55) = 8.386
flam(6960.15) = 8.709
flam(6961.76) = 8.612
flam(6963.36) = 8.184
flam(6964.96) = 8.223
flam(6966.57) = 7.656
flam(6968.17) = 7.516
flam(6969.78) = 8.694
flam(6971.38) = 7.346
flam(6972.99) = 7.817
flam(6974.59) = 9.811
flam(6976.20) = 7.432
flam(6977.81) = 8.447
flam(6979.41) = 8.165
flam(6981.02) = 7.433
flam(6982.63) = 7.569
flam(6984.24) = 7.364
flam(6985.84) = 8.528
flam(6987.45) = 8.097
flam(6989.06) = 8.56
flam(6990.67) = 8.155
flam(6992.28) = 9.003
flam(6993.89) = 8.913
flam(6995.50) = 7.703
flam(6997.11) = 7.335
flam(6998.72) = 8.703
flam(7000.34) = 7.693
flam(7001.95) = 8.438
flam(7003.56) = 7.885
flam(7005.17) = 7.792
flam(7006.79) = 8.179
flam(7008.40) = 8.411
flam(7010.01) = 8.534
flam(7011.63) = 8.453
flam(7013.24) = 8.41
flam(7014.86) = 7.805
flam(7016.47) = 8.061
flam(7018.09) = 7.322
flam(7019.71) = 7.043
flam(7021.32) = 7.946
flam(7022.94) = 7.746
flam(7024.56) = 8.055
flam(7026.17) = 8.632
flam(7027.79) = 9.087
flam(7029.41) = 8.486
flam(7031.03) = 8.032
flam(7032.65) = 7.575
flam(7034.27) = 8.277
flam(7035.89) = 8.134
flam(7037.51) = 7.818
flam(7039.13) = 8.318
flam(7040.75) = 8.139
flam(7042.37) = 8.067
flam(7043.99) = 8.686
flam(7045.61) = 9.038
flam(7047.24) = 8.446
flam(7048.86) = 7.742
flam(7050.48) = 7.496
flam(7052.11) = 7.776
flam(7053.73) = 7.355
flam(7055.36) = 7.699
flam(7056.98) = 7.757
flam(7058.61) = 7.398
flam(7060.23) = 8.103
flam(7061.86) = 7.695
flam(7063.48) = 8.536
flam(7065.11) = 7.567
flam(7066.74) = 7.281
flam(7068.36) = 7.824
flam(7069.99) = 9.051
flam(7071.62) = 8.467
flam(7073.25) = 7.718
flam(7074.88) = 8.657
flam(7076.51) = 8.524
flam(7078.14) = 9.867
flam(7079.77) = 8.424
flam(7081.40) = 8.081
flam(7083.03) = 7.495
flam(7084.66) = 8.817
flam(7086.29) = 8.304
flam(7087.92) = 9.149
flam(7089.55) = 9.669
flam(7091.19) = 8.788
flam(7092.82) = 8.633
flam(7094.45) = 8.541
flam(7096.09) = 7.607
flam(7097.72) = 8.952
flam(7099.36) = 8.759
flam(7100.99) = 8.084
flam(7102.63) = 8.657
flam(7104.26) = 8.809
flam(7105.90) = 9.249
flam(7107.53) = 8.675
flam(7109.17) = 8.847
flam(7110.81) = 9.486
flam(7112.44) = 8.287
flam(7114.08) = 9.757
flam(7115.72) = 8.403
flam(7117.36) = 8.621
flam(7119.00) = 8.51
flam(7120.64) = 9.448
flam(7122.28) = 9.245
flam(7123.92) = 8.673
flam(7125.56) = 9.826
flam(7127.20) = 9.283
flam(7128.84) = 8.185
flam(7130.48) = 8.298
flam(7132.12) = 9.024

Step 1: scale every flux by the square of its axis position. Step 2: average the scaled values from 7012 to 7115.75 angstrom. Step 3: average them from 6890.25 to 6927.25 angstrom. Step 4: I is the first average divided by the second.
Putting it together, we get 1.2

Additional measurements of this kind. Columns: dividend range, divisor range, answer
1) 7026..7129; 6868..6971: 1.12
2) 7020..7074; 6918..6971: 1.06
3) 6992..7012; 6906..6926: 1.27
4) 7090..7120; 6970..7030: 1.11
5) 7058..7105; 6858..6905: 1.06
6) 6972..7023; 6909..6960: 1.09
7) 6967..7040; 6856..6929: 1.07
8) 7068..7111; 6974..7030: 1.09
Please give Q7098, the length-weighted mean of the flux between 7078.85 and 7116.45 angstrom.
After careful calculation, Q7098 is 8.68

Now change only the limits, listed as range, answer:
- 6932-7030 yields 8.13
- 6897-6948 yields 7.46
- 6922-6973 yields 7.92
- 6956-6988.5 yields 8.07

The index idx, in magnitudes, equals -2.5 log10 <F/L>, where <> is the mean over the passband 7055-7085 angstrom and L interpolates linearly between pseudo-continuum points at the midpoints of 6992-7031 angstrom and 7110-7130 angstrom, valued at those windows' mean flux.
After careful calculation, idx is 0.06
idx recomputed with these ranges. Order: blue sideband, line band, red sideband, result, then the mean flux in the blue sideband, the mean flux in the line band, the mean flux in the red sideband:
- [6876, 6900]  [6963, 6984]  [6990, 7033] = 0.02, 8.24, 8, 8.13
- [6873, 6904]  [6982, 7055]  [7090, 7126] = 0.06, 8.23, 8.11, 8.81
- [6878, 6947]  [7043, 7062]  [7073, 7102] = 0.06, 7.67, 7.94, 8.58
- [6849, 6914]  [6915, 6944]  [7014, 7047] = 0.13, 8.26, 7.27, 8.12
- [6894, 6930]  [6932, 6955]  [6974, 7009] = -0.08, 7.25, 8.15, 8.15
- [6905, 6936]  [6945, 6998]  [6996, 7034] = -0.08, 7.03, 8.16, 8.07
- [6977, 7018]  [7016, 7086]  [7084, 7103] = 0.04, 8.13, 8.1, 8.66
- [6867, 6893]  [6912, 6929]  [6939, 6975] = 0.25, 8.25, 6.52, 8.13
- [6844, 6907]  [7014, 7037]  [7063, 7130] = 0.08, 8.48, 8.01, 8.65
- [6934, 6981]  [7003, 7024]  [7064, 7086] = 0.03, 8.14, 7.97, 8.29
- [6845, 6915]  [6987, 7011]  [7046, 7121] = 0.02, 8.3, 8.23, 8.41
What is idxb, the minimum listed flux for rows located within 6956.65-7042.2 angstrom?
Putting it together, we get 7.043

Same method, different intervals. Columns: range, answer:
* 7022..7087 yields 7.281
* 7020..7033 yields 7.575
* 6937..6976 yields 7.28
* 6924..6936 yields 6.544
